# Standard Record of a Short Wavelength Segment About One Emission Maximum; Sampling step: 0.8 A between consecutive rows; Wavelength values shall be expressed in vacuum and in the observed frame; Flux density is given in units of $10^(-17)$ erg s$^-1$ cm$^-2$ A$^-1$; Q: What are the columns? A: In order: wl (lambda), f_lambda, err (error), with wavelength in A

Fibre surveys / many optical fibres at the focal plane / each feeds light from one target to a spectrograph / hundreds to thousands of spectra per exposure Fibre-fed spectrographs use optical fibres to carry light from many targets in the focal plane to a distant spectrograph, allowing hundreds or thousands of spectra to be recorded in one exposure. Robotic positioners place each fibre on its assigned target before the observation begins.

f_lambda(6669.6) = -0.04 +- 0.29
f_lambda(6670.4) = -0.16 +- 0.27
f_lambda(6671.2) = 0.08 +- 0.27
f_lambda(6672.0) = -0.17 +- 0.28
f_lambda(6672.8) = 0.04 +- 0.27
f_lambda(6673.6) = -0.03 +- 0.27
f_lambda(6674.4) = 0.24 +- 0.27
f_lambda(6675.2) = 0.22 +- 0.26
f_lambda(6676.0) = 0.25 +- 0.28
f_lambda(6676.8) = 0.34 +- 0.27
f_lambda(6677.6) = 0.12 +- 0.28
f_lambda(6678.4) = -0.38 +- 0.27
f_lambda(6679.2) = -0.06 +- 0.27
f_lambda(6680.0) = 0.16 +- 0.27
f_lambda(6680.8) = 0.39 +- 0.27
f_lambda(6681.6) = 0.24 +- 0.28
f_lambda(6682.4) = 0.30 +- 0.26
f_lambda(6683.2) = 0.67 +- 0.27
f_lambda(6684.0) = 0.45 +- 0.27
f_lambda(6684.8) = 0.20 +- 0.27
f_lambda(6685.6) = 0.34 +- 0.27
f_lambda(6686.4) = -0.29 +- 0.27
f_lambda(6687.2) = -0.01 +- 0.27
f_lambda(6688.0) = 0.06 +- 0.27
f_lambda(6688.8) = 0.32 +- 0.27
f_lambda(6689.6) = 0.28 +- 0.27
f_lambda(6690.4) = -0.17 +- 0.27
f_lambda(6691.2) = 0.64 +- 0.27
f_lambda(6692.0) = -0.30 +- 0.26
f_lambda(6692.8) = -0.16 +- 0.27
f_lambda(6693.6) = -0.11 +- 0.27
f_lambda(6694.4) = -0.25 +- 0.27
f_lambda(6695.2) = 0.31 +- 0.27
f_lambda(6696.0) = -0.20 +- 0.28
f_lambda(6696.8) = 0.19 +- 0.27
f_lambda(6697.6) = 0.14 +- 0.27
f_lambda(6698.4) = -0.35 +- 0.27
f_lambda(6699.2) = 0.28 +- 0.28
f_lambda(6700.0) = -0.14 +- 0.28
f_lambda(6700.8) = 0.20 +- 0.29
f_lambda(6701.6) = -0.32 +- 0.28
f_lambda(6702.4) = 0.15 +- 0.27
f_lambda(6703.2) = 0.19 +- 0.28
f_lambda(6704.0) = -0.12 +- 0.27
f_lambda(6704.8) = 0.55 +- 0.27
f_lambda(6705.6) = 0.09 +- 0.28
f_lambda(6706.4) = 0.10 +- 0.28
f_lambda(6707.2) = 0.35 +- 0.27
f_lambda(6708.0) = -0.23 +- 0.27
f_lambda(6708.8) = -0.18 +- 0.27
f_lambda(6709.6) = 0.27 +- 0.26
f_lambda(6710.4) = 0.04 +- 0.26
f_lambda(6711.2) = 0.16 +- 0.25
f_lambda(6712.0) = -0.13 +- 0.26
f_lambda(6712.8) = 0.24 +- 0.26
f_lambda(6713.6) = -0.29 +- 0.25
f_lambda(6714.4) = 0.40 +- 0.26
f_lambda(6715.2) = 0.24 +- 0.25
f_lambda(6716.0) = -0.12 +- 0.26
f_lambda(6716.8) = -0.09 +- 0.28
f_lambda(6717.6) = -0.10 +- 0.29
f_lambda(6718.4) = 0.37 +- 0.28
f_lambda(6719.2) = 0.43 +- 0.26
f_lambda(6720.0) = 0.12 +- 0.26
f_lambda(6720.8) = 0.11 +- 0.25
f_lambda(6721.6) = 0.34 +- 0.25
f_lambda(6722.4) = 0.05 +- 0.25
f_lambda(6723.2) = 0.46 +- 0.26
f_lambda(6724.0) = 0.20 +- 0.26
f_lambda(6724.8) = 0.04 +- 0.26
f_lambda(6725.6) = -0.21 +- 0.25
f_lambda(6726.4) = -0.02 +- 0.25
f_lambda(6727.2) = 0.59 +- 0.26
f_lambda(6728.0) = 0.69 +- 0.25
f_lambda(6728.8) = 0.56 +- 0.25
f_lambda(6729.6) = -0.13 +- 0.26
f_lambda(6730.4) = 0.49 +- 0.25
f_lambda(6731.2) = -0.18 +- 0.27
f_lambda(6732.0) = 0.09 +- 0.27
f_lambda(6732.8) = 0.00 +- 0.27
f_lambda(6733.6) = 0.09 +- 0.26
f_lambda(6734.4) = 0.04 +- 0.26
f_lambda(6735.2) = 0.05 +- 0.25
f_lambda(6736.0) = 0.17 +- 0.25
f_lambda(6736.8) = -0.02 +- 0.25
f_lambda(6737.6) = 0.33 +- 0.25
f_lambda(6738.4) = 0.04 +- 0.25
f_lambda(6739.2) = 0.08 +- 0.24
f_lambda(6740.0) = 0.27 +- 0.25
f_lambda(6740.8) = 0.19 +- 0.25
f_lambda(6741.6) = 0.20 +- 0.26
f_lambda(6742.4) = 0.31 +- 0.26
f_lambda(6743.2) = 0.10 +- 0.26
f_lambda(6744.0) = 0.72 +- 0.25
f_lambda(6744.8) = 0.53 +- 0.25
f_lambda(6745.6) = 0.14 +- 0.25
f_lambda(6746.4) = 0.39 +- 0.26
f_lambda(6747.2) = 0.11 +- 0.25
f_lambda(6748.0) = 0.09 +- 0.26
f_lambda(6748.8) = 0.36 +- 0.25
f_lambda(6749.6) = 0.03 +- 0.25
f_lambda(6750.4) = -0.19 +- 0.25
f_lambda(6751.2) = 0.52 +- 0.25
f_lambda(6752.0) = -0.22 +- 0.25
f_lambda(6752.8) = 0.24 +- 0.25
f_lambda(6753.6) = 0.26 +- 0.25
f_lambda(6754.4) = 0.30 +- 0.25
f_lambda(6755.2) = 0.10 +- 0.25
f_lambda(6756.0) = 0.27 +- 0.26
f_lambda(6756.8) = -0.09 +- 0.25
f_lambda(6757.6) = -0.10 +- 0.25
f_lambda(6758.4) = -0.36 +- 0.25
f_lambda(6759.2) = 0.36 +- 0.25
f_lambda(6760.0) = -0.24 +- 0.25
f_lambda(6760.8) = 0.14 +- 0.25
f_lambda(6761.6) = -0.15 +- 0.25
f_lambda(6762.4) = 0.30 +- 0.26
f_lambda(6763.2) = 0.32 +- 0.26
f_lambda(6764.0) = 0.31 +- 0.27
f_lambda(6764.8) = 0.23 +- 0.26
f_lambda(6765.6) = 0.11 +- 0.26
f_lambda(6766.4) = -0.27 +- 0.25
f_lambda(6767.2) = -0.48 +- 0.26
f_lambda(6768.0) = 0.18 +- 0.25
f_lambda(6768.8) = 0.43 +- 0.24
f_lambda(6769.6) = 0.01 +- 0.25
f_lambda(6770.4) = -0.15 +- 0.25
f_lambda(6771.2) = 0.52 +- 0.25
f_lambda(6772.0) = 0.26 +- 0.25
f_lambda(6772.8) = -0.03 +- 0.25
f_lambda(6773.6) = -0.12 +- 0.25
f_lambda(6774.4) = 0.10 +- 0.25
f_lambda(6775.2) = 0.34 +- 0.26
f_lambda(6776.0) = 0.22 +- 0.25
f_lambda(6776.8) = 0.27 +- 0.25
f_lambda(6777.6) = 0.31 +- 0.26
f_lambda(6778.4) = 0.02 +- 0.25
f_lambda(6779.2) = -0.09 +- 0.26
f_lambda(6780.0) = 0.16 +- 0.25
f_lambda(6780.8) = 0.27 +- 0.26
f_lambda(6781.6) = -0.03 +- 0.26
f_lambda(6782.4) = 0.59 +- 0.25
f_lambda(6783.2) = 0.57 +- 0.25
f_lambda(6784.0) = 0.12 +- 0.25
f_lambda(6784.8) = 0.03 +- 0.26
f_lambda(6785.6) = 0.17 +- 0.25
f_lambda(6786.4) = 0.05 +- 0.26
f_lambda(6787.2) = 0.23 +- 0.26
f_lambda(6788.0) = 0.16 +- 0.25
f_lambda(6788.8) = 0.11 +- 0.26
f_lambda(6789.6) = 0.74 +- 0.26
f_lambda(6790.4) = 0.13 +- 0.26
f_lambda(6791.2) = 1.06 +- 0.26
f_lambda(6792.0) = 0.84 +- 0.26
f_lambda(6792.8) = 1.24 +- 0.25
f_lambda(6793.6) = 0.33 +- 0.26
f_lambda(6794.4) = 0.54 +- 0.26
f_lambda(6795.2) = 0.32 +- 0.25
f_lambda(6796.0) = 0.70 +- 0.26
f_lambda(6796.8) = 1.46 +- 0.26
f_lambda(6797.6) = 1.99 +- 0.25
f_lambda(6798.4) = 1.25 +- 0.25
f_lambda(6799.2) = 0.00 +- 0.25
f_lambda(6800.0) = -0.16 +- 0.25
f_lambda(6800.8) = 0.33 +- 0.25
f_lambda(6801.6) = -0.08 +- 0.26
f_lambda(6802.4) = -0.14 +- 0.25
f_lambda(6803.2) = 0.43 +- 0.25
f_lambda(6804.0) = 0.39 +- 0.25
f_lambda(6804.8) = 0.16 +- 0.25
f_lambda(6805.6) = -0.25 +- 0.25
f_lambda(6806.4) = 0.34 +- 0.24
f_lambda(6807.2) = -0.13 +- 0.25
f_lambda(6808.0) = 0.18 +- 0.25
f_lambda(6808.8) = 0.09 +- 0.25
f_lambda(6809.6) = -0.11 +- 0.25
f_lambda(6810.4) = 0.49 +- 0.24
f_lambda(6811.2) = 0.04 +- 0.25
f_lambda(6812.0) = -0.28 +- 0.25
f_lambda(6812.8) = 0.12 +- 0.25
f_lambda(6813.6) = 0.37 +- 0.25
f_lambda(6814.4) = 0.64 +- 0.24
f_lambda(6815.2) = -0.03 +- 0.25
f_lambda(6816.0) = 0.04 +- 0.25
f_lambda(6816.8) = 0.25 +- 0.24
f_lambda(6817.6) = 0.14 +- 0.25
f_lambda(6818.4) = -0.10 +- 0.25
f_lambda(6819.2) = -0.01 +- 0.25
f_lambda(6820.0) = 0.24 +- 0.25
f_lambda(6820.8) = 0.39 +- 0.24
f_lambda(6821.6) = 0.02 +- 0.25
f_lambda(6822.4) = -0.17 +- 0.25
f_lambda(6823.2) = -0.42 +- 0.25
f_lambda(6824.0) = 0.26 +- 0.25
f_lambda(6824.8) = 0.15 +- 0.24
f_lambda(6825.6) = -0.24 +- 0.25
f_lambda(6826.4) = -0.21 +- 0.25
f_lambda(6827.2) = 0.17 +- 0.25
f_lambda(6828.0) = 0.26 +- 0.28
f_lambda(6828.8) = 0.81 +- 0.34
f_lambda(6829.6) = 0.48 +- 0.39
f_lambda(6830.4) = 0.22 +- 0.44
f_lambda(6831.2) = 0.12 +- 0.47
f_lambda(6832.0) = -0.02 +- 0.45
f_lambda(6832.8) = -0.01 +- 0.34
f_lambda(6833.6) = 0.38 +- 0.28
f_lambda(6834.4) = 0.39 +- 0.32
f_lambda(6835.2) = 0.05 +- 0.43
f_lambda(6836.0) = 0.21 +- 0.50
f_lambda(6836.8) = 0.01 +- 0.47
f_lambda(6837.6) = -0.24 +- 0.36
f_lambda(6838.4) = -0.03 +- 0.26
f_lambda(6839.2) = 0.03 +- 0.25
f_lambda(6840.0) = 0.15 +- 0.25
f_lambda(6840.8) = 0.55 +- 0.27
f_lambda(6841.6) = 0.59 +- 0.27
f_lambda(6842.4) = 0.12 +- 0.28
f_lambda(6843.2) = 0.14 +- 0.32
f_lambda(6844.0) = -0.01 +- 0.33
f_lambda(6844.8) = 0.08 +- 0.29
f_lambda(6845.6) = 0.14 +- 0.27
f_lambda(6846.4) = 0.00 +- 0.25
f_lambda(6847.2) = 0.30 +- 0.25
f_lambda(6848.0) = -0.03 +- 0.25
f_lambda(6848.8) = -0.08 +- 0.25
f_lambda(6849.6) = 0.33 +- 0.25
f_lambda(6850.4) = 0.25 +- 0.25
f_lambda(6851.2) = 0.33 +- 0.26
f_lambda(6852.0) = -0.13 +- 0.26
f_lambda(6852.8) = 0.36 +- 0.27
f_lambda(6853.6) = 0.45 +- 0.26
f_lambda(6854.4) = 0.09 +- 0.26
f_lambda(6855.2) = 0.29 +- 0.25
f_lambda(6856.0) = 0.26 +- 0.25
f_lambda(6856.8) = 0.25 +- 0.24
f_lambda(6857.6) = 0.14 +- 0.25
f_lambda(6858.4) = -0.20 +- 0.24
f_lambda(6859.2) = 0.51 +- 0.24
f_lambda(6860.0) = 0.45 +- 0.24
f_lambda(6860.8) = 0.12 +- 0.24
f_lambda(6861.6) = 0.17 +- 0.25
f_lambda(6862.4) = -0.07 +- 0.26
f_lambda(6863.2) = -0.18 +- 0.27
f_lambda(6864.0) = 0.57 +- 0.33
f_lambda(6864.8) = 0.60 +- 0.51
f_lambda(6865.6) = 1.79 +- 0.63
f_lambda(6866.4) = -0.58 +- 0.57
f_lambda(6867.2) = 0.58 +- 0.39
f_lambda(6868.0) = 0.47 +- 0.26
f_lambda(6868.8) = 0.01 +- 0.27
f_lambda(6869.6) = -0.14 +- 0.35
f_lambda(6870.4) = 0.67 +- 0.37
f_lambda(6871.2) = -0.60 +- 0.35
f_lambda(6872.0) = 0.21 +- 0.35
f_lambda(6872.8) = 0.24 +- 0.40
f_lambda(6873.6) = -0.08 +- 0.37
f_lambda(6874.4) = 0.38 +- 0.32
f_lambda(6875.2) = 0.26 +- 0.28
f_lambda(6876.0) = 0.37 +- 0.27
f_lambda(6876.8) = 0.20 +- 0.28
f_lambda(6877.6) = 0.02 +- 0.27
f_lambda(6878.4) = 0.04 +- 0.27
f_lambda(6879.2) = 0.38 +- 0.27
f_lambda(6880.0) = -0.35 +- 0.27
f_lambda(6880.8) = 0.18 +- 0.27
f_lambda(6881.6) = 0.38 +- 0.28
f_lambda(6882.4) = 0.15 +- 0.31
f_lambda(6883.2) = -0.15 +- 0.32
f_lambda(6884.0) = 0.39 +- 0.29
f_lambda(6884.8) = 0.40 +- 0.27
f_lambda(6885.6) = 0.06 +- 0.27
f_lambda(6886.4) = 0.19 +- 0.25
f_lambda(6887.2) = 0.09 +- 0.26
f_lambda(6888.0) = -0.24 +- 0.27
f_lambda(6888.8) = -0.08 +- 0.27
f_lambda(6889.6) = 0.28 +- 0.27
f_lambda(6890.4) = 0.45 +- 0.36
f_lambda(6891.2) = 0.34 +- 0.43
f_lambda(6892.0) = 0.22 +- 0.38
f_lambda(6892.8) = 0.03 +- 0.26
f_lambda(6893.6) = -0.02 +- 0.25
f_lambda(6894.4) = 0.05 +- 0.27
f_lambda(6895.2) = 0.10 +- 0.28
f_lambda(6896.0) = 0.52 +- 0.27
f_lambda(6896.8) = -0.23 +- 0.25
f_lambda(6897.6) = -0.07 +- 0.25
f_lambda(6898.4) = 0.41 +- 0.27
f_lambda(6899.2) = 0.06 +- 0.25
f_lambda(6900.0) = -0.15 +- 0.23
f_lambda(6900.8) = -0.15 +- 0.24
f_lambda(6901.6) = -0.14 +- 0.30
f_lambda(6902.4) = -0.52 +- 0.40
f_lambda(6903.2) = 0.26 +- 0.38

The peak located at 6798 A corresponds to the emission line [O II] 3727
